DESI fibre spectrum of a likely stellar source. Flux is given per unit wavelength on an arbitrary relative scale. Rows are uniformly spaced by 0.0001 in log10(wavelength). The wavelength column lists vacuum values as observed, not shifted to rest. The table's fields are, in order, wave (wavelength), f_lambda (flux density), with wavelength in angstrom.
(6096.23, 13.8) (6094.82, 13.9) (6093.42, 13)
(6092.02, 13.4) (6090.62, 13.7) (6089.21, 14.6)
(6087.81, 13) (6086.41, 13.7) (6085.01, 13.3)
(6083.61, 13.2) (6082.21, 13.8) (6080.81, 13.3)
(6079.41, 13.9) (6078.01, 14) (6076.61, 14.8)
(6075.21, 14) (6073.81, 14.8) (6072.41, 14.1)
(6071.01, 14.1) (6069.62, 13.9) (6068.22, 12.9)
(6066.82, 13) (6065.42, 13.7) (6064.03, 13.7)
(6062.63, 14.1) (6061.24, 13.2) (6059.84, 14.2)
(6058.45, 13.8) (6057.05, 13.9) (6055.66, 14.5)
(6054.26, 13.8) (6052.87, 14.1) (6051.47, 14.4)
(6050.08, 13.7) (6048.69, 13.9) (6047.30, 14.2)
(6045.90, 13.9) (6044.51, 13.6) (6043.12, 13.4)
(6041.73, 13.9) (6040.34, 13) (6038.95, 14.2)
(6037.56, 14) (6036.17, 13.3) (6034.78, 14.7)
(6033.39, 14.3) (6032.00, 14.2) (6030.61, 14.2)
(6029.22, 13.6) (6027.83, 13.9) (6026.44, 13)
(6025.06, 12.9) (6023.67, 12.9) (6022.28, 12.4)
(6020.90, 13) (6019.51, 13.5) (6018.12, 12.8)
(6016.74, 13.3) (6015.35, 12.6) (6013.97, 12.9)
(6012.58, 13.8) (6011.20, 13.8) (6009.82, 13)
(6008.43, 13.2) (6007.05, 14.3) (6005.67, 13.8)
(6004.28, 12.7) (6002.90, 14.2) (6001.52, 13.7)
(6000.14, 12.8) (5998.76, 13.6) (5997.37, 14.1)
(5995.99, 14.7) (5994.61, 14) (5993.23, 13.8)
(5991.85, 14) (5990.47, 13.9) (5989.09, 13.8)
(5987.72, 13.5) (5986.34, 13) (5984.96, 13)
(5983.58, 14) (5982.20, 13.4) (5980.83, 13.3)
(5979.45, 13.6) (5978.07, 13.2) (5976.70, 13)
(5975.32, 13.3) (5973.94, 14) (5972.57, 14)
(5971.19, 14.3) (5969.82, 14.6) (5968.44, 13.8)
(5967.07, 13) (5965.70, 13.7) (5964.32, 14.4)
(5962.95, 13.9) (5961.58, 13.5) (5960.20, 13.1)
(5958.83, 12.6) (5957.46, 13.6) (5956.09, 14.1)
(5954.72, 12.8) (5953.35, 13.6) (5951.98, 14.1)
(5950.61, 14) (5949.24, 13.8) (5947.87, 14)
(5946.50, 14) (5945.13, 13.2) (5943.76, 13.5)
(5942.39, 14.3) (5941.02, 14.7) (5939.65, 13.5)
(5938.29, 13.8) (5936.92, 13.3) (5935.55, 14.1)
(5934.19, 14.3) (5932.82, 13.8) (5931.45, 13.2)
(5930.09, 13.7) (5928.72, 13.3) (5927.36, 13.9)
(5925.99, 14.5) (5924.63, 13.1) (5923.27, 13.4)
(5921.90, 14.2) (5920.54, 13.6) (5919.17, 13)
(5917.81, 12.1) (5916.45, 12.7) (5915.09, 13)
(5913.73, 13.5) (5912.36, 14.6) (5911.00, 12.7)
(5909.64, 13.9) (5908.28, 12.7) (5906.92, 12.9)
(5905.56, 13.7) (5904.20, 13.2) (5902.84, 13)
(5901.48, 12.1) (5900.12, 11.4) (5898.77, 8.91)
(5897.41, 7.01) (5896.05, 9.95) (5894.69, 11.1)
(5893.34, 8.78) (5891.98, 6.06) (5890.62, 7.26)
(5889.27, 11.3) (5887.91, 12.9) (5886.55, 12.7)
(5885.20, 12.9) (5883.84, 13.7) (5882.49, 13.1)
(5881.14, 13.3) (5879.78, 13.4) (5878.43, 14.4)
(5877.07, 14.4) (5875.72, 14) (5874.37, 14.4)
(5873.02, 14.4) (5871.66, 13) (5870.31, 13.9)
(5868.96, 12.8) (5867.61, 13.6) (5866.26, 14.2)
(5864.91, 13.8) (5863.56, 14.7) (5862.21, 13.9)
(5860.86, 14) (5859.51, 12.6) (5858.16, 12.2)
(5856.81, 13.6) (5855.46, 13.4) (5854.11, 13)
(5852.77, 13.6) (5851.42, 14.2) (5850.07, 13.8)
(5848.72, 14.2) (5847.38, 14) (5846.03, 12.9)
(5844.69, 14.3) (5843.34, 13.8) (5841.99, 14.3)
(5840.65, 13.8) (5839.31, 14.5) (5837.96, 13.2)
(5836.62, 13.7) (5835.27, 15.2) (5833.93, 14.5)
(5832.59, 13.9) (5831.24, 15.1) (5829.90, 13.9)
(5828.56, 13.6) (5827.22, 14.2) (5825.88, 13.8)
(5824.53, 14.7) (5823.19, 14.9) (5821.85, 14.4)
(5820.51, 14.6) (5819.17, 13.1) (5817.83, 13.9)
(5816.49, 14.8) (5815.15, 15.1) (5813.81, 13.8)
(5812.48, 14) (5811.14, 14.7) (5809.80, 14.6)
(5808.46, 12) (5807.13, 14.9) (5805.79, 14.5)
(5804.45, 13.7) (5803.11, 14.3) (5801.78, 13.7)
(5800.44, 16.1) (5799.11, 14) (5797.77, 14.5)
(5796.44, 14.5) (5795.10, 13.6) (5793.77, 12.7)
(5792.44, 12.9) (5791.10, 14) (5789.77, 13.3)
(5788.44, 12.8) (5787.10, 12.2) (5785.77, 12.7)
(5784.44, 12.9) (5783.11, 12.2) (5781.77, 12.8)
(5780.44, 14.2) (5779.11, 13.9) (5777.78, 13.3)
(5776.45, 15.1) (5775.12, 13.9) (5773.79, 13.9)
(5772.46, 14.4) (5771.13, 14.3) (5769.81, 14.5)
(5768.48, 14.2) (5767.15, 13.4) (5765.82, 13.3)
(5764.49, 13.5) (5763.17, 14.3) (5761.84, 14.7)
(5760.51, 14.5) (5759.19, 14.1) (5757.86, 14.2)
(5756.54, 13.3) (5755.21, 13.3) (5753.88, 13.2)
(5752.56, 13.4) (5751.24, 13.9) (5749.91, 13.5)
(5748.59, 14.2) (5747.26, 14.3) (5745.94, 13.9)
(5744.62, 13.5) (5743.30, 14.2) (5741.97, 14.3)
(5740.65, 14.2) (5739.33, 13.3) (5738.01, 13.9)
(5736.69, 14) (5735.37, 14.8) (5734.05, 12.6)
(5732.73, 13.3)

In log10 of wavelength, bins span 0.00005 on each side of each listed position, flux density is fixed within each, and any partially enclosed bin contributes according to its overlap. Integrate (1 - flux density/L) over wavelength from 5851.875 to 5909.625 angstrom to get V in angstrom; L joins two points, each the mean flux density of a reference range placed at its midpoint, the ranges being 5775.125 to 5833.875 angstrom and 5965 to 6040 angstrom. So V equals 5.3 angstrom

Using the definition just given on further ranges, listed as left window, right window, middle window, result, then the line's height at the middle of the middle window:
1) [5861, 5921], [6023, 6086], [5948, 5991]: -1.50 angstrom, 13.2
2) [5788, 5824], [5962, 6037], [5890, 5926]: 4.97 angstrom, 13.8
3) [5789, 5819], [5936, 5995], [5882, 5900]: 4.44 angstrom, 13.9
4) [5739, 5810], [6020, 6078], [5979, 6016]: 0.57 angstrom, 13.8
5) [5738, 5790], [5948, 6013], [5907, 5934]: 0.50 angstrom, 13.7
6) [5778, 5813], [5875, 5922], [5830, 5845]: -1.29 angstrom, 13.1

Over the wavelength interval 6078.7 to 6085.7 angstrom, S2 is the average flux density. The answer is 13.5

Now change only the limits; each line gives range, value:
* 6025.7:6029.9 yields 13.5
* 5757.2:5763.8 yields 14.4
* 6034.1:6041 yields 13.8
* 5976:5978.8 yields 13.1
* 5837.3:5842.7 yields 13.9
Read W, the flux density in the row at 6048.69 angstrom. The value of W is 13.9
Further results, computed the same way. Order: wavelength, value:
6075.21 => 14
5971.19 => 14.3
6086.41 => 13.7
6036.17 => 13.3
